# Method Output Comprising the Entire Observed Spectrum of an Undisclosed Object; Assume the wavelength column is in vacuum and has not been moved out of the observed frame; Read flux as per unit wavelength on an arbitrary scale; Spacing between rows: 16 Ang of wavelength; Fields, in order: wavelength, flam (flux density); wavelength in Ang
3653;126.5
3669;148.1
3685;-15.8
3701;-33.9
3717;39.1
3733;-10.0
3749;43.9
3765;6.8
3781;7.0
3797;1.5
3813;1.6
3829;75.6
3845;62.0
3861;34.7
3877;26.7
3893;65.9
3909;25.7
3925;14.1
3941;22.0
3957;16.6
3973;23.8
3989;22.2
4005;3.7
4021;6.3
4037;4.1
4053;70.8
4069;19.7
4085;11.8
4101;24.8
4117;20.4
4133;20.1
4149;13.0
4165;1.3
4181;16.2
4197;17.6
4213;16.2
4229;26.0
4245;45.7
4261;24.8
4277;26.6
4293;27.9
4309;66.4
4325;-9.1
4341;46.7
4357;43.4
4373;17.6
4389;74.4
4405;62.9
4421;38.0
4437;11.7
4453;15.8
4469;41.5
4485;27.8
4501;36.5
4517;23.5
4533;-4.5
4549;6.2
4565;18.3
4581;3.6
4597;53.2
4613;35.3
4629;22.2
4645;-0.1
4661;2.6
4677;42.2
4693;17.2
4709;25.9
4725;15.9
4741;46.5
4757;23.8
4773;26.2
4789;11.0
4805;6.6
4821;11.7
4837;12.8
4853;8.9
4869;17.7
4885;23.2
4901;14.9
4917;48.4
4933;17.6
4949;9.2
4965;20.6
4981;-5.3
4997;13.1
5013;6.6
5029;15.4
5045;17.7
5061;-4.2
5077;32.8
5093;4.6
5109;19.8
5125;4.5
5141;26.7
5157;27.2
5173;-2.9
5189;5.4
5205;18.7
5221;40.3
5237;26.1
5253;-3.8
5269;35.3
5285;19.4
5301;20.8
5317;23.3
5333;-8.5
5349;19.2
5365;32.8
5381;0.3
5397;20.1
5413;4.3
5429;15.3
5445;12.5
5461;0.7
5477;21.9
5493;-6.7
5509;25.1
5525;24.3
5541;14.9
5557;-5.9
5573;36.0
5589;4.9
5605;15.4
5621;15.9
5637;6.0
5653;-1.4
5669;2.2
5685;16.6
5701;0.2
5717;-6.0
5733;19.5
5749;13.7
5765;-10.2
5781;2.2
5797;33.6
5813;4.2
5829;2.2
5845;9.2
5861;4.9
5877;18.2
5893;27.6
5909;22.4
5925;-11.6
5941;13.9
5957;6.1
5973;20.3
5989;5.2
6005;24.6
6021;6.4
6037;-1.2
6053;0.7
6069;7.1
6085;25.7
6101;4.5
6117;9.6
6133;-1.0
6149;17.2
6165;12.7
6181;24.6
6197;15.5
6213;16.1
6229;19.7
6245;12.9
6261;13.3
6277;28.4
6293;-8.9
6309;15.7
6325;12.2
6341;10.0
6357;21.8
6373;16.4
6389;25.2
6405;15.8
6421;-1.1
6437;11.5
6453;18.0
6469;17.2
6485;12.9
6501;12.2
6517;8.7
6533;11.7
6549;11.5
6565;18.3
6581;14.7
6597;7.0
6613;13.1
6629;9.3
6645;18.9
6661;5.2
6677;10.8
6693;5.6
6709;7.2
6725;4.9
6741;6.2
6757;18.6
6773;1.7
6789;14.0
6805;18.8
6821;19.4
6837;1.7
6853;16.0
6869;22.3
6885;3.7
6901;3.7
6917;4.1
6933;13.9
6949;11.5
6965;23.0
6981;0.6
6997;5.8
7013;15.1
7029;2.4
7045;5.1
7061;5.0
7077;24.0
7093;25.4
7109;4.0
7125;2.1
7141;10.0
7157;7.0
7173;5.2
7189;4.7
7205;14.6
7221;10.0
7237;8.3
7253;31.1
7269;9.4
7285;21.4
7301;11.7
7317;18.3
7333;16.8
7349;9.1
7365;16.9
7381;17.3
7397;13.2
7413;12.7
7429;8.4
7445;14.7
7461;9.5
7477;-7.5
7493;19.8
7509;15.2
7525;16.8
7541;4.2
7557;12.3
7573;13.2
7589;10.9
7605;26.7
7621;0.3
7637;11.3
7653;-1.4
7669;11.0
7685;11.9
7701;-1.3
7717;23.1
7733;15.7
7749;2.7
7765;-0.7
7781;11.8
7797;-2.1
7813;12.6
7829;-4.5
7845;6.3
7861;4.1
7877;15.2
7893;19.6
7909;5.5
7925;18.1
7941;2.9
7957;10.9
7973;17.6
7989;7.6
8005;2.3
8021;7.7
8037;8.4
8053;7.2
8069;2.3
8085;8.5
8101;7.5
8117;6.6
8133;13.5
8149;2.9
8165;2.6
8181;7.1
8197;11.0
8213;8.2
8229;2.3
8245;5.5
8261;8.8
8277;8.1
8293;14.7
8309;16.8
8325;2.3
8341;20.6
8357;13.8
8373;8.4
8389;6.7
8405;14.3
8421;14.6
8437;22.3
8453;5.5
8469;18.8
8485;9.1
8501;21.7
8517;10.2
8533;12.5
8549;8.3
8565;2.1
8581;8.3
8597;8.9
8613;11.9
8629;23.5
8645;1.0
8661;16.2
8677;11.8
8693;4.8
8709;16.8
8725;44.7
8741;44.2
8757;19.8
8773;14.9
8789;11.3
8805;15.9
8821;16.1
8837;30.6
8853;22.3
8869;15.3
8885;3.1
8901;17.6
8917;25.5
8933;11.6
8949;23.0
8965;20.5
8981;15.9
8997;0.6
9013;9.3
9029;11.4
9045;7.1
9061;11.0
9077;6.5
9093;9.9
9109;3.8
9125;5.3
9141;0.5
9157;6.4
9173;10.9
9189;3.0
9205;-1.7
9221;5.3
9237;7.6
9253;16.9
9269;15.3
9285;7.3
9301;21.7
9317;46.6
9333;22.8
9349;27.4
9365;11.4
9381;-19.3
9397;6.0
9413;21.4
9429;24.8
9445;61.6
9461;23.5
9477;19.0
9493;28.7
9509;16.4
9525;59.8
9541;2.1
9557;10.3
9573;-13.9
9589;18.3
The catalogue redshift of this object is 1.34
